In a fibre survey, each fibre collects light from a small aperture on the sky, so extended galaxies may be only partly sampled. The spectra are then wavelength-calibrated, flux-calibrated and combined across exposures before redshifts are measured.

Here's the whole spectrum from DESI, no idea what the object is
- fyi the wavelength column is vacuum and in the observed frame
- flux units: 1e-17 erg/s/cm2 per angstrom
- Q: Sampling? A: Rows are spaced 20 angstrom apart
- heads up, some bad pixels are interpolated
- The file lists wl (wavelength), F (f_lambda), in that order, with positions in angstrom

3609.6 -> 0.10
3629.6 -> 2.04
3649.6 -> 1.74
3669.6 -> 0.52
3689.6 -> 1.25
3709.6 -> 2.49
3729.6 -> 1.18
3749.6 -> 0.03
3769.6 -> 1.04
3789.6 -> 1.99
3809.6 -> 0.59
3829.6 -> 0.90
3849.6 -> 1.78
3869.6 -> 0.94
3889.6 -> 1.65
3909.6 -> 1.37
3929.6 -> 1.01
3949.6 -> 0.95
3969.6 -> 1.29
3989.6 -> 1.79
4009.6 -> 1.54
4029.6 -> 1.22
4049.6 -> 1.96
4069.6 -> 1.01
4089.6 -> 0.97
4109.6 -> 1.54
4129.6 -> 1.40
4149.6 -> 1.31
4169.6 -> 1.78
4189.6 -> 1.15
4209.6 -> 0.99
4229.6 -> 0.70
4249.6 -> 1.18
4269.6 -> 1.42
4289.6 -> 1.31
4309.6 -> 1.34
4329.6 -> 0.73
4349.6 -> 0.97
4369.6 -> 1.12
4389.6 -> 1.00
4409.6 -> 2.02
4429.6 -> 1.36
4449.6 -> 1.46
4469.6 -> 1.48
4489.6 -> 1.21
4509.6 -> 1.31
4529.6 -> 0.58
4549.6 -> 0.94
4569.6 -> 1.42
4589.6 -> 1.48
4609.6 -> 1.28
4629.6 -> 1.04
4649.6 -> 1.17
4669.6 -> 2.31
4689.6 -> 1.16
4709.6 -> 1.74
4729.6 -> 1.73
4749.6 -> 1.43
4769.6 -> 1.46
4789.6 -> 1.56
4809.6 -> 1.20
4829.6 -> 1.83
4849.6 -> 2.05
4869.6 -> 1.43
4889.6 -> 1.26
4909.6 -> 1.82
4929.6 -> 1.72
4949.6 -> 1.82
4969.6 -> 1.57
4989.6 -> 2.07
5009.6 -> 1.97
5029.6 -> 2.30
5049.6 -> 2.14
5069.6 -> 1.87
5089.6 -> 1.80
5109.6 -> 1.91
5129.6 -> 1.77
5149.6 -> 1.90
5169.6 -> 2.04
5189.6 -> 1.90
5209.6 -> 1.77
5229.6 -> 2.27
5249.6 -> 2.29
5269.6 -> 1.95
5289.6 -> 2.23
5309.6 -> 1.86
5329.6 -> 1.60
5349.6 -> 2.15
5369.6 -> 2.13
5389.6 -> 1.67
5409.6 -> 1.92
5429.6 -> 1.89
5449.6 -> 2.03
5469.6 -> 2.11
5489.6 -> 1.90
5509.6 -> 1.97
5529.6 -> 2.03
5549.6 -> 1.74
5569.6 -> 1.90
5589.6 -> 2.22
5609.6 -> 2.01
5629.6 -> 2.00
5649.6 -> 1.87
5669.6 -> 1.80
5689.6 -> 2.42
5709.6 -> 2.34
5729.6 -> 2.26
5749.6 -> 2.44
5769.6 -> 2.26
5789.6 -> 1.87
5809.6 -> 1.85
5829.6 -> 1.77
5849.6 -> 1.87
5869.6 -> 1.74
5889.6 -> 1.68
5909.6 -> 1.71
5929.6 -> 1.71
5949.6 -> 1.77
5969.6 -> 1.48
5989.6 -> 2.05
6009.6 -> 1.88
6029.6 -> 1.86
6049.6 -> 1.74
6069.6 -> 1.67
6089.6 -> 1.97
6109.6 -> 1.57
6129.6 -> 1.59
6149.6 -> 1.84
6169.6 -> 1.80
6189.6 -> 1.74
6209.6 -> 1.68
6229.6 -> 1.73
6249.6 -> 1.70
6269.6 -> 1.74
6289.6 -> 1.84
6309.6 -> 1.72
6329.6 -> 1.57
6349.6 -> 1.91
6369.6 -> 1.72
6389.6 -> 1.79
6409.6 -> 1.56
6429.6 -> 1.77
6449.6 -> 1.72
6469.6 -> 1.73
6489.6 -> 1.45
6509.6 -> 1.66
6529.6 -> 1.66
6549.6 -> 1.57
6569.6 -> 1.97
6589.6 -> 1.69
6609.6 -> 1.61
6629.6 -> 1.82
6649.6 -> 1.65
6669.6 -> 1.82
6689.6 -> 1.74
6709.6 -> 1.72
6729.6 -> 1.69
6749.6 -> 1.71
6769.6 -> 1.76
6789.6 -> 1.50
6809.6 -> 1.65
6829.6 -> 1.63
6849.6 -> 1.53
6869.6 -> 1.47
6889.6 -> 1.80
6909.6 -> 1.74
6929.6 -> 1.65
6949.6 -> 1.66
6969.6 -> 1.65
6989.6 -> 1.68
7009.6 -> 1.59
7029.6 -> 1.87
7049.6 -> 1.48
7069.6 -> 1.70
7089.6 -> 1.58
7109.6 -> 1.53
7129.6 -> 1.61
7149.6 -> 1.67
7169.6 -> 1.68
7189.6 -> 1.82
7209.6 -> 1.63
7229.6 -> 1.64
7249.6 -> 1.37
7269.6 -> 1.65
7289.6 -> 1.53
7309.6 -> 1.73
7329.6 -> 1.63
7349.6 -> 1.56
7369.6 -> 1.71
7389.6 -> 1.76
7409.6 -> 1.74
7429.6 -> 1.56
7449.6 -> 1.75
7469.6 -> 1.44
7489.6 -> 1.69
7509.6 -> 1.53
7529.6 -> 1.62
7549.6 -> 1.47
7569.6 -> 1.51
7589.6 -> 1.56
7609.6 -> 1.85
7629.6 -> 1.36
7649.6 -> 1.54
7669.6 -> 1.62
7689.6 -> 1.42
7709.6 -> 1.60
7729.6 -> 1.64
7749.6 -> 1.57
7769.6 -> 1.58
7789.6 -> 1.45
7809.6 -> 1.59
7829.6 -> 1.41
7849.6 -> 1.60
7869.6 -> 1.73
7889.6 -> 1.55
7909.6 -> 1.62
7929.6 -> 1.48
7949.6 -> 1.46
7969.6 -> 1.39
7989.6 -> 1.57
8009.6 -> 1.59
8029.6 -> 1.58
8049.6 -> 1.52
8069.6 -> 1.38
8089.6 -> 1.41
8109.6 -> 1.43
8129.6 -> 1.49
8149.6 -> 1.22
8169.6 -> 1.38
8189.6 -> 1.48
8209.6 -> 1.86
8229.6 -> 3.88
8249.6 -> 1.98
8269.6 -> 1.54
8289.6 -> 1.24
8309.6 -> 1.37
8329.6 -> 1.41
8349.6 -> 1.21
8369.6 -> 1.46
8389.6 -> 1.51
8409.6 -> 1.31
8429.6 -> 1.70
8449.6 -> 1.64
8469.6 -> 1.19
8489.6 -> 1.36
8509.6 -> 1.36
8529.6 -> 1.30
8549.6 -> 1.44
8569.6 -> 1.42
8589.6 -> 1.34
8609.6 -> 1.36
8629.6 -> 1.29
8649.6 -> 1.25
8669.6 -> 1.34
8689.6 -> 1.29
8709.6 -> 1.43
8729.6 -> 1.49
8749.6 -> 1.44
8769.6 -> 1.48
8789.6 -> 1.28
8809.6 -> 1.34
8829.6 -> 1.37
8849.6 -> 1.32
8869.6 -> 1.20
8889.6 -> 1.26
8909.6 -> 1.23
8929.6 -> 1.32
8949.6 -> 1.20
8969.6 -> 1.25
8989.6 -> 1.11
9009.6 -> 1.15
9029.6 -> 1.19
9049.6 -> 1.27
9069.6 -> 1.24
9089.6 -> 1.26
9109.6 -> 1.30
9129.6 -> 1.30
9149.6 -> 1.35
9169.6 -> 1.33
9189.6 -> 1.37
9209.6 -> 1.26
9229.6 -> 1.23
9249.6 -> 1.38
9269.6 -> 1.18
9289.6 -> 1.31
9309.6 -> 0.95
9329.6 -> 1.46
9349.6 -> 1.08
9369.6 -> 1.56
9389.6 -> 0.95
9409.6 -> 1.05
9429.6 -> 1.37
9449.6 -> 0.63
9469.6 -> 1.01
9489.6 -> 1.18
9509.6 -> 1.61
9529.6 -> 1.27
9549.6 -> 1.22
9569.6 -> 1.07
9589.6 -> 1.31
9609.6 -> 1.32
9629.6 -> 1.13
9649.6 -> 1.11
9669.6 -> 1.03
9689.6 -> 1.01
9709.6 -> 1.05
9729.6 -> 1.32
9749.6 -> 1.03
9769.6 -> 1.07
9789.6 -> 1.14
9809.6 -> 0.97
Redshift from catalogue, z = 0.254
